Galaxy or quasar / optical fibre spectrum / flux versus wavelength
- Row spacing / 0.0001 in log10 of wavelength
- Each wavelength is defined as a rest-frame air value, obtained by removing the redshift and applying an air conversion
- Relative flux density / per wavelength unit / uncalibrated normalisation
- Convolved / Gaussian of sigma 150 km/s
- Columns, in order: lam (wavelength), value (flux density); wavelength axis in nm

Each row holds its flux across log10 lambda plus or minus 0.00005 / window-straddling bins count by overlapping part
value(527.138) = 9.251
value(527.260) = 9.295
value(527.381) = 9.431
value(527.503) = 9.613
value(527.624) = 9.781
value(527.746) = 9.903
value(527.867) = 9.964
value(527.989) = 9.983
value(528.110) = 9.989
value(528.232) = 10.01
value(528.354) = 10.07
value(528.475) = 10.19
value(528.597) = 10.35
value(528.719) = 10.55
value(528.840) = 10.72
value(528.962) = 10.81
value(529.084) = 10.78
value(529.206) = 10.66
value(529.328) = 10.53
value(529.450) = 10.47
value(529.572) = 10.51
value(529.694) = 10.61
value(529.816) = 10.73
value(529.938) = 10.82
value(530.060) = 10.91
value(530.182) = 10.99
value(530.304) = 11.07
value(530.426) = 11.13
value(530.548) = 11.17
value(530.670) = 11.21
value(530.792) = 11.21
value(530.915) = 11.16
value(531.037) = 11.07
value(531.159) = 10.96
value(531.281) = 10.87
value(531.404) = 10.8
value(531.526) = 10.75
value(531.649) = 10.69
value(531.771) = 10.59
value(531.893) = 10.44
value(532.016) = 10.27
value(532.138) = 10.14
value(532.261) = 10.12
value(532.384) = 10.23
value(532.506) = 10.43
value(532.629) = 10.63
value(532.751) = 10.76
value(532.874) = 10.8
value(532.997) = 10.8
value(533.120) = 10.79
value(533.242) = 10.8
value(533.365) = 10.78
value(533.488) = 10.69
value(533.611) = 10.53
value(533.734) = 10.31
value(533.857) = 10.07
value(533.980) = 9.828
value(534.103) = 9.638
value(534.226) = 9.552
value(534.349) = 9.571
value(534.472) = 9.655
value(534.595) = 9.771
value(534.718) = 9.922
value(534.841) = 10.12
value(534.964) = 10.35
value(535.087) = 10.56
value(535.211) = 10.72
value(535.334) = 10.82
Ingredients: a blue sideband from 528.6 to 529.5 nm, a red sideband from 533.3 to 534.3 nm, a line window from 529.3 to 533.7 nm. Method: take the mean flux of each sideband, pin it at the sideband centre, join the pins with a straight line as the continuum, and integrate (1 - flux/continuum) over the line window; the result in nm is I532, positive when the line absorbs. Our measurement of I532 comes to -0.15 nm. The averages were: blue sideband 10.6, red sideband 10.2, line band 10.7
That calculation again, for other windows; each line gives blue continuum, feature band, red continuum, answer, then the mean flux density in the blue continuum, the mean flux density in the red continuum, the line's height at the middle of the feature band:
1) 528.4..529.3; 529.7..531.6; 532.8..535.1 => -0.10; 10.6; 10.2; 10.5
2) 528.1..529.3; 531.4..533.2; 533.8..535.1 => -0.08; 10.4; 9.89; 10.1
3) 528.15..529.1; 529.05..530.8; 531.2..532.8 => -0.07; 10.4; 10.5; 10.5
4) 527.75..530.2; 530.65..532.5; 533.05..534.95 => -0.07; 10.5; 10.1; 10.3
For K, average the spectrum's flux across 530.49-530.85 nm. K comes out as 11.2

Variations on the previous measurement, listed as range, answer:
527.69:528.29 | 9.98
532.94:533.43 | 10.8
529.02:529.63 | 10.6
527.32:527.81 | 9.69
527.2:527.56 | 9.44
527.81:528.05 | 9.98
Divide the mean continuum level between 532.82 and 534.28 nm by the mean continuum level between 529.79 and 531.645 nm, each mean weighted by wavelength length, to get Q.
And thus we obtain 0.94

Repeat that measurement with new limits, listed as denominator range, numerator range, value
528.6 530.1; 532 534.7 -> 0.96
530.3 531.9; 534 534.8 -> 0.89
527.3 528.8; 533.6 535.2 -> 1.00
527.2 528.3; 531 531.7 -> 1.11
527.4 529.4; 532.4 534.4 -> 1.01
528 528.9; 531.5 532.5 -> 1.01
